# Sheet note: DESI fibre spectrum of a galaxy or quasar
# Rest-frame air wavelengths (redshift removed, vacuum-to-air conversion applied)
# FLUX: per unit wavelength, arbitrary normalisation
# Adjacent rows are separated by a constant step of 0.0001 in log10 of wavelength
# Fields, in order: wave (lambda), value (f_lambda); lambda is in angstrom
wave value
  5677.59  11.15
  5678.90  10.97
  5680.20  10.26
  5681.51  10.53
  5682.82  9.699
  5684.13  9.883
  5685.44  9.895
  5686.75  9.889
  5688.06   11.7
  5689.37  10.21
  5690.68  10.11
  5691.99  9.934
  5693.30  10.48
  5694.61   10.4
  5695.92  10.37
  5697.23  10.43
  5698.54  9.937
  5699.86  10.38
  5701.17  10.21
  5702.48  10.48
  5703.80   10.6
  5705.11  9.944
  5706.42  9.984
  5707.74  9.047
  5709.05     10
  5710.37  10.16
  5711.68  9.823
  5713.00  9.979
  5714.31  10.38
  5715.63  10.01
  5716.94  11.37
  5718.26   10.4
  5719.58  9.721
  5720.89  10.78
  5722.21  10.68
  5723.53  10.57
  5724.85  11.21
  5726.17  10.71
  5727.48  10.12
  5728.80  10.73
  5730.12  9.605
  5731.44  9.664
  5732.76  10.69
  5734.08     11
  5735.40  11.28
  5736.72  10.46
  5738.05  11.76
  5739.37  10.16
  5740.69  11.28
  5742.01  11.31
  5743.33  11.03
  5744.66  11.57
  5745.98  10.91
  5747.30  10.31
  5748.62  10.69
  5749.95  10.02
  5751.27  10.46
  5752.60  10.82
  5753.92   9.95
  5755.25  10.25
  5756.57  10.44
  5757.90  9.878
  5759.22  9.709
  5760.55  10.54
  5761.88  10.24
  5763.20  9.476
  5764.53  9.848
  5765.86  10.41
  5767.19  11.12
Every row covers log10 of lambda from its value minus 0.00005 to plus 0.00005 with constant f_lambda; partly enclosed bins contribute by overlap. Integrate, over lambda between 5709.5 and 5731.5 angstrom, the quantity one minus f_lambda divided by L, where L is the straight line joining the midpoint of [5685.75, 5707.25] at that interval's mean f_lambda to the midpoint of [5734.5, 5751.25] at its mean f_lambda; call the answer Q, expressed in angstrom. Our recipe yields 0.5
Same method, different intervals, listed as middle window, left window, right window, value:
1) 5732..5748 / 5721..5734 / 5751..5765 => -1.0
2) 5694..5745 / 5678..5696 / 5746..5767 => -0.9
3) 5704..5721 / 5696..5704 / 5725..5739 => 0.5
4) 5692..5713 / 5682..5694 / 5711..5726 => 0.4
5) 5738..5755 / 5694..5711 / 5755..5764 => -1.1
